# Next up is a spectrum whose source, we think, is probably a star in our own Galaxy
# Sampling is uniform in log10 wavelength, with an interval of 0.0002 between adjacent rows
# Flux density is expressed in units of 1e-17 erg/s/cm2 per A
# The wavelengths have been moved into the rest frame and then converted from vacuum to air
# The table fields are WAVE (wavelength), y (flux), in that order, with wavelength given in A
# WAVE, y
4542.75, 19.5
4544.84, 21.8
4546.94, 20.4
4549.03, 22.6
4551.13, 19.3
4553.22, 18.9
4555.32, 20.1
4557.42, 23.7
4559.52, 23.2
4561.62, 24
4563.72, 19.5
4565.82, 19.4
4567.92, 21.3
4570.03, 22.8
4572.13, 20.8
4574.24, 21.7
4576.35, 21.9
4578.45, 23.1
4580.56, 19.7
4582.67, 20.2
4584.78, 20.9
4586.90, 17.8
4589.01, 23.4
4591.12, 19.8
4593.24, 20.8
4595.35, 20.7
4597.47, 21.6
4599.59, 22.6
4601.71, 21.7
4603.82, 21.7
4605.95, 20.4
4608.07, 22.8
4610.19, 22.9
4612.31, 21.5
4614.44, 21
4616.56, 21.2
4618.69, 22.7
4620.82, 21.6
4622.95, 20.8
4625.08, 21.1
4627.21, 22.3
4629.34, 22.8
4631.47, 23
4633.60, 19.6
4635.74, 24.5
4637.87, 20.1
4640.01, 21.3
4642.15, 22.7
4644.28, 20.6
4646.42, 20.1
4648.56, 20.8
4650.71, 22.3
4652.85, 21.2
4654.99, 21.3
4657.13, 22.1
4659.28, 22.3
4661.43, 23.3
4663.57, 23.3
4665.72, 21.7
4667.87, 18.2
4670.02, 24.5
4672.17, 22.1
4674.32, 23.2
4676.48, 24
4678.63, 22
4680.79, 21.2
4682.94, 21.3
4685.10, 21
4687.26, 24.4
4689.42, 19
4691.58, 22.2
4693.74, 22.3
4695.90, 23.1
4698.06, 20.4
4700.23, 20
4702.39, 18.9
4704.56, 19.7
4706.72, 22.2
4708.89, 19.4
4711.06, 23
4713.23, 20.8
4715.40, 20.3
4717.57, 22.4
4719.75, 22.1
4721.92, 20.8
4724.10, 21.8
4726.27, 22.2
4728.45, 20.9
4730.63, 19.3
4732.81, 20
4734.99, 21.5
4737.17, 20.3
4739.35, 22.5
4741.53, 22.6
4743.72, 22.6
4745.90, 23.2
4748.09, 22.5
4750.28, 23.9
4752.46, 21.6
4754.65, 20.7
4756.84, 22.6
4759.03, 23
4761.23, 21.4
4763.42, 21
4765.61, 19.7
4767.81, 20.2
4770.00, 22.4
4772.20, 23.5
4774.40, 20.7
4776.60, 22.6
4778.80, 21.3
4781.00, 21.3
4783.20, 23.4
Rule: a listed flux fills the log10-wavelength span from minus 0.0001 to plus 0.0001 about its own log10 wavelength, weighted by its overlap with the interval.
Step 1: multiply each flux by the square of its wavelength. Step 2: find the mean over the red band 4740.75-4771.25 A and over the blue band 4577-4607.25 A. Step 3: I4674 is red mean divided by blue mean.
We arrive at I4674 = 1.1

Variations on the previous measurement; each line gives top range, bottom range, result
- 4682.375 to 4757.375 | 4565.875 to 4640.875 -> 1.05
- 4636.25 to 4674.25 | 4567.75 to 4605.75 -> 1.05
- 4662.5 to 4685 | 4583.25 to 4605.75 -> 1.09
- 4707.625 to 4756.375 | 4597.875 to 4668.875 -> 1.04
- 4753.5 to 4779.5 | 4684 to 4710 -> 1.06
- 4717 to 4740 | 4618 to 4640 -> 1.01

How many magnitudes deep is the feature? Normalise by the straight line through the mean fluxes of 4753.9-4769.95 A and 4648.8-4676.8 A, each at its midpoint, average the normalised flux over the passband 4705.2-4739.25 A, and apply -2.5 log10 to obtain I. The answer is 0.03 mag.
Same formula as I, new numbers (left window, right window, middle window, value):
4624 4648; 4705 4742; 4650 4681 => -0.03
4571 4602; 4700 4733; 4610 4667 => -0.04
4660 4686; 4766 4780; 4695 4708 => 0.07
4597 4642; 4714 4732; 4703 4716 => 0.02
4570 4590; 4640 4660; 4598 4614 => -0.03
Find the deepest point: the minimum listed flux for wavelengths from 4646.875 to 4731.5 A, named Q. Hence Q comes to 18.2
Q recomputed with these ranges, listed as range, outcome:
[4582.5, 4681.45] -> 17.8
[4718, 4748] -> 19.3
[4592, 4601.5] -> 20.7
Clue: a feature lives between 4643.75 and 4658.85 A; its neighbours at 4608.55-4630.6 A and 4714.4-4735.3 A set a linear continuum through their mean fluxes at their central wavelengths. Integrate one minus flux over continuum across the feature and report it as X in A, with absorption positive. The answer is 0.2 A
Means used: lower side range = 21.8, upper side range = 21.1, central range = 21.3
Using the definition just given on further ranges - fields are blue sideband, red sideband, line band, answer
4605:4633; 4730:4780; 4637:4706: 0.6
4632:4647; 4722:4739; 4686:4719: -0.2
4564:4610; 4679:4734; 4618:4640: -0.6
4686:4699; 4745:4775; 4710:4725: 0.2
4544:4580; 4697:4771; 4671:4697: -1.0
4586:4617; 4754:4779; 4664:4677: -0.5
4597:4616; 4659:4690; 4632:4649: 0.5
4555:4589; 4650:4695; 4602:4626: 0.0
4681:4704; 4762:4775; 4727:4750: -0.4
